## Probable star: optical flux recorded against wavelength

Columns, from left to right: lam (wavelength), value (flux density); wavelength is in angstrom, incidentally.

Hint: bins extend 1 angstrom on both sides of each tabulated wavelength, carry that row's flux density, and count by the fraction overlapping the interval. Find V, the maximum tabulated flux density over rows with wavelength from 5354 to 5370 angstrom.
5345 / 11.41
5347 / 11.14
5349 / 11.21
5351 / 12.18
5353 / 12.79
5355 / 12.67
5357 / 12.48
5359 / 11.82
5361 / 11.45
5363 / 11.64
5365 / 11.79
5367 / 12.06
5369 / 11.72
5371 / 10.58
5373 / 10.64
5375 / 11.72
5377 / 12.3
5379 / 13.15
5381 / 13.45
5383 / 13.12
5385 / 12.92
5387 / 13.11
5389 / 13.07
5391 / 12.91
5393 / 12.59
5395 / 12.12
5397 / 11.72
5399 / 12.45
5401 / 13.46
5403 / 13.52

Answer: 12.67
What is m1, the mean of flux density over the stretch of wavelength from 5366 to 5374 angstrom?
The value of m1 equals 11.2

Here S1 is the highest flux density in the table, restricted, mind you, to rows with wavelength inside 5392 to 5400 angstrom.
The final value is 12.59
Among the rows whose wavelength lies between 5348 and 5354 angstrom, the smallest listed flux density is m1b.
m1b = 11.21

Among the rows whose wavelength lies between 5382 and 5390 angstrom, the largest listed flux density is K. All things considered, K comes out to 13.12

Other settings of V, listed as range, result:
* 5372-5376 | 11.72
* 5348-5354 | 12.79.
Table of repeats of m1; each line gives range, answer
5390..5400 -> 12.4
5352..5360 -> 12.4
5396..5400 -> 12.1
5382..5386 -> 13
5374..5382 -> 12.7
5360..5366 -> 11.6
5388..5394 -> 12.9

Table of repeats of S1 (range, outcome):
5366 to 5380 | 13.15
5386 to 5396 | 13.11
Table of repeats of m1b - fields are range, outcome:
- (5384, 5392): 12.91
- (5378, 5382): 13.15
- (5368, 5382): 10.58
